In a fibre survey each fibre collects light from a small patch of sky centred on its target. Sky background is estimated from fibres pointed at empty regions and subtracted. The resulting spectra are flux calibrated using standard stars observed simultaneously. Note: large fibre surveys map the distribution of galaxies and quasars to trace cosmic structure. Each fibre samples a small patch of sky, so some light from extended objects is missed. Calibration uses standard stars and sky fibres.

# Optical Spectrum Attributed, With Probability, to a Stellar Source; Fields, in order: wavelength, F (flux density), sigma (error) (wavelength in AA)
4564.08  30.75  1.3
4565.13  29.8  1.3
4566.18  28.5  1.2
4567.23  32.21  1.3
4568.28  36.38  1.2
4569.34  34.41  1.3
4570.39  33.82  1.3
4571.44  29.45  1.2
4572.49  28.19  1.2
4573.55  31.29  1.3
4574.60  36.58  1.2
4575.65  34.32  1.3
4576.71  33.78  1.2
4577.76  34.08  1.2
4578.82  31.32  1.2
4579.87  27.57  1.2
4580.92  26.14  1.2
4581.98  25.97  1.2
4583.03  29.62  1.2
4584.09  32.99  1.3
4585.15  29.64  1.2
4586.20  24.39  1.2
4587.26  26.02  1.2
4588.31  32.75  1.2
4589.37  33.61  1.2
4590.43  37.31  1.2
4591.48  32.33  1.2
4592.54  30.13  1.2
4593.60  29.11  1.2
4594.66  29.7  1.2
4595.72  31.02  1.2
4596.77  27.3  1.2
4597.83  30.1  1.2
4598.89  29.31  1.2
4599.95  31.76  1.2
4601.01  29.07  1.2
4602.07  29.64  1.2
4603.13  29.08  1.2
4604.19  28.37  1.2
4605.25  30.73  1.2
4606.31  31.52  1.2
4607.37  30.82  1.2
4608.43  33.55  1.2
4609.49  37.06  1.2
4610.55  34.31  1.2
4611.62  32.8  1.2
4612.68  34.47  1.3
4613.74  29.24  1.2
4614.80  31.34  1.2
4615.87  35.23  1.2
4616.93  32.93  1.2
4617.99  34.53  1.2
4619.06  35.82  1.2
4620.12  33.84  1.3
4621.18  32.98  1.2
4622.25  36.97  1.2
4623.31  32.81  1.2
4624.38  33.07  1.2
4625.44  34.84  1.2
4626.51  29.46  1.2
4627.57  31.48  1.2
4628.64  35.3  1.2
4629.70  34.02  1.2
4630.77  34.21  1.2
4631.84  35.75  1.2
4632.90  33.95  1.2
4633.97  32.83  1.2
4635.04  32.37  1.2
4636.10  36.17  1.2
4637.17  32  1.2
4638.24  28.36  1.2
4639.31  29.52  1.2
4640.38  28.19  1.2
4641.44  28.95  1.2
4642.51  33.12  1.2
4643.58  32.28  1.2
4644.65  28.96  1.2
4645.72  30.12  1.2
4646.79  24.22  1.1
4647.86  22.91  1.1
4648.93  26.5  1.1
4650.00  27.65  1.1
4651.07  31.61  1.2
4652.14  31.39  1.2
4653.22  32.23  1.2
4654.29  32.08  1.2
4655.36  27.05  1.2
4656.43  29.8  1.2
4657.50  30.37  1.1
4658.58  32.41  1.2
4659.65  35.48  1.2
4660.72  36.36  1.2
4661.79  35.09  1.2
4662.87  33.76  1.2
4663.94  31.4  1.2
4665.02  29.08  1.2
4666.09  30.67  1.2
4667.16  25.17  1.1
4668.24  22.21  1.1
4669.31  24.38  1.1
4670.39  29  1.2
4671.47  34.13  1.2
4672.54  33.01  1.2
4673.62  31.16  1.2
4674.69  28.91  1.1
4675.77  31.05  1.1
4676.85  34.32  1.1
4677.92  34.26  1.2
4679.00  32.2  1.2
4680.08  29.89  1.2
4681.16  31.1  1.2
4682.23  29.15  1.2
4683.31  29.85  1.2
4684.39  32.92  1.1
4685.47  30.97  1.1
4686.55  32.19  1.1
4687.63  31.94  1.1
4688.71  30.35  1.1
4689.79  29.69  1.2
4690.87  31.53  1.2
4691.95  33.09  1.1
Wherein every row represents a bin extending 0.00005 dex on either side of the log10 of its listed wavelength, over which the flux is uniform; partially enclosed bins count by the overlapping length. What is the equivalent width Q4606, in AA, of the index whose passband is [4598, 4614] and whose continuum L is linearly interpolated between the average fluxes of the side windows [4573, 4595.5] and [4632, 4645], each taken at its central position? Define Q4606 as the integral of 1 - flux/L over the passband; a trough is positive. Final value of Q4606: -0.2 AA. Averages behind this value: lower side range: 30.9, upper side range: 31.6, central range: 31.5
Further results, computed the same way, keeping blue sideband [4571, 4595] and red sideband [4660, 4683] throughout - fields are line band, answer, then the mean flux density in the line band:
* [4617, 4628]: -1.0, 33.6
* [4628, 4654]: -0.1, 30.9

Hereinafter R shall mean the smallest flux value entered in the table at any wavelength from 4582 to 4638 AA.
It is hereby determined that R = 24.39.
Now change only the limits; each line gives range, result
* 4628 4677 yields 22.21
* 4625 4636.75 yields 29.46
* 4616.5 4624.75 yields 32.81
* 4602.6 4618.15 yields 28.37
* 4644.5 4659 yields 22.91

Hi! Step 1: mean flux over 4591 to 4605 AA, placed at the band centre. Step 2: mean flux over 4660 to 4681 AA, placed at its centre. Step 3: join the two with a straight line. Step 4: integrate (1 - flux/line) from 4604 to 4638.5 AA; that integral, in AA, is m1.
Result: -3.5 AA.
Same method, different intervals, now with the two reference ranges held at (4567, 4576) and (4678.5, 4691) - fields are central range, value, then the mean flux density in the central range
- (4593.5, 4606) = 1.1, 29.7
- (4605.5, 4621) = -0.5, 33.3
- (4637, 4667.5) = 1.2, 30.2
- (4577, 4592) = 1.1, 30.3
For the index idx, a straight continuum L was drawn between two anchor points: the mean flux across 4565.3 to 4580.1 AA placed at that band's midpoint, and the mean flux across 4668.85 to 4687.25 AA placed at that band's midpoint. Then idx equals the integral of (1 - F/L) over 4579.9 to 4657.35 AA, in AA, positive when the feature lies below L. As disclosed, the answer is 1.5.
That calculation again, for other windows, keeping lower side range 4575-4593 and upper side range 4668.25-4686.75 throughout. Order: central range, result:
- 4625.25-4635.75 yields -0.9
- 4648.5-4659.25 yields 0.2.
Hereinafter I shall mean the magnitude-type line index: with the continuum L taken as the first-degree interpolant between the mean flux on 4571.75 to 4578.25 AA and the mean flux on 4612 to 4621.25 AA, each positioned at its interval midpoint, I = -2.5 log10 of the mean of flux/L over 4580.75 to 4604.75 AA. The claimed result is 0.11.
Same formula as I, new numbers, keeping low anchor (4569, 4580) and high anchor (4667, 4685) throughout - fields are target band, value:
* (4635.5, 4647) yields 0.02 mag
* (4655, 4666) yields -0.05 mag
